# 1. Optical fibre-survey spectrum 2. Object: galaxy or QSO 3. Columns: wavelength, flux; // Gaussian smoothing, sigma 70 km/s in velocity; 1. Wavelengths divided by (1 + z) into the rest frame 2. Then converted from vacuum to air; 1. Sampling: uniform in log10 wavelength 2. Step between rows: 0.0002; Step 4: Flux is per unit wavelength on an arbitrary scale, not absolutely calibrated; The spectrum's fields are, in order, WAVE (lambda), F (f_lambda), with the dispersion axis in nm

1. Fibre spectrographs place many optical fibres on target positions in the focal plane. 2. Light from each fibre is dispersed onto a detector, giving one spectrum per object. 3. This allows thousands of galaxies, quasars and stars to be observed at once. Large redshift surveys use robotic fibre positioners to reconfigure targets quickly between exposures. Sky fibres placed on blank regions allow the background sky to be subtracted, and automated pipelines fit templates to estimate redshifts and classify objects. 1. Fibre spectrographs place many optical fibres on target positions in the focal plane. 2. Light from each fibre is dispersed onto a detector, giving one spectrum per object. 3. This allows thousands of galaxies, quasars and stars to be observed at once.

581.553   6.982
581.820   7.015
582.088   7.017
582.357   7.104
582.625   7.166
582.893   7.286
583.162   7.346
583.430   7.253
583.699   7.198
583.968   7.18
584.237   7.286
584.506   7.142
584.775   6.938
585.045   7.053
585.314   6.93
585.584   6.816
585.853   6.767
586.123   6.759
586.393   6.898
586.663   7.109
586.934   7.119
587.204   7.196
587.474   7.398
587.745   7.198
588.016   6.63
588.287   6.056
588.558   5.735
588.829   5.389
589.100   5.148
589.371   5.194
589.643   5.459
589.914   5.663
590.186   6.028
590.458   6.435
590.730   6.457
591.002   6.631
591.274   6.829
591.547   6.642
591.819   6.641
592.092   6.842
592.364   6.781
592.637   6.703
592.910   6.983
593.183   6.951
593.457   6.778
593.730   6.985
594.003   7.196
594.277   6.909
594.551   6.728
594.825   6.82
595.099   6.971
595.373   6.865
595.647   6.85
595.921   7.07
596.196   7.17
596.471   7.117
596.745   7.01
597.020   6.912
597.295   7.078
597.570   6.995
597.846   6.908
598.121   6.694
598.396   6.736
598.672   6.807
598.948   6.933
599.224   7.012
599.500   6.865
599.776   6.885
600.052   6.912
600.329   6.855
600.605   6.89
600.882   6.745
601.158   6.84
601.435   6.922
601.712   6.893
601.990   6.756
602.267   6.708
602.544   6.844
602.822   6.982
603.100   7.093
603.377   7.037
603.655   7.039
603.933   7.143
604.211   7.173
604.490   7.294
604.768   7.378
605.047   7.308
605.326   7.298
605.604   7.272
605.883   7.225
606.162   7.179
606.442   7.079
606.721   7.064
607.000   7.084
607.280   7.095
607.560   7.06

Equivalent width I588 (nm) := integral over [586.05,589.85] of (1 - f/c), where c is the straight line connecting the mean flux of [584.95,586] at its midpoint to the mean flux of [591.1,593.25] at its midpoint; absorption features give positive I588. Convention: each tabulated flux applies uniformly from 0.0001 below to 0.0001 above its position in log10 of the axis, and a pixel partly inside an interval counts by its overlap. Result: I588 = 0.28 nm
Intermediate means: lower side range 6.89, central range 6.36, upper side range 6.79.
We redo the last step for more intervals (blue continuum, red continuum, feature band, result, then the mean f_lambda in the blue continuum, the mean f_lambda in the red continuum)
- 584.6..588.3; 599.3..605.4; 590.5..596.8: 0.10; 6.95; 6.99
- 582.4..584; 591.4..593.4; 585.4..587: 0.04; 7.24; 6.79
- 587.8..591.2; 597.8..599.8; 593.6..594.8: -0.10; 5.95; 6.85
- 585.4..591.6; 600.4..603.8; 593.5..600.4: -0.22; 6.42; 6.9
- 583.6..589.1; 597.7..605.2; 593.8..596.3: -0.02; 6.79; 6.95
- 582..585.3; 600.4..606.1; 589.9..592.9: 0.23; 7.16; 7.04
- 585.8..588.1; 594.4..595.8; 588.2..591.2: 0.48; 7.02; 6.85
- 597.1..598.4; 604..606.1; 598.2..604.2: 0.14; 6.9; 7.27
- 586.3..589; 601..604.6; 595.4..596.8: -0.04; 6.65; 6.98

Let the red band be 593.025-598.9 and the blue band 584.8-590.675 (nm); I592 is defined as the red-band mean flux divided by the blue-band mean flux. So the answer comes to 1.1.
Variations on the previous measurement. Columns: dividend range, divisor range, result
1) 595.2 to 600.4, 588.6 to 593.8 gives 1.10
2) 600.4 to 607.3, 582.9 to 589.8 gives 1.05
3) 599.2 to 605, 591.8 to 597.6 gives 1.01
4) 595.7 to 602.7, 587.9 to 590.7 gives 1.19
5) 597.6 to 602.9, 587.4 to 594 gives 1.07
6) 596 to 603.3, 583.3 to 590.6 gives 1.05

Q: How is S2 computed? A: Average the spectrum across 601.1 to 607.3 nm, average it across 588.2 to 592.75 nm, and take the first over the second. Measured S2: 1.15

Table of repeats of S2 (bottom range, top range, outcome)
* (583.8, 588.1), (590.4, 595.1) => 0.97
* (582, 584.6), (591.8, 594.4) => 0.96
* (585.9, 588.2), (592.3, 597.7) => 0.99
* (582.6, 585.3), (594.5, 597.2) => 0.97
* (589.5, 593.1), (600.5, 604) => 1.07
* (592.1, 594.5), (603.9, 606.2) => 1.05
